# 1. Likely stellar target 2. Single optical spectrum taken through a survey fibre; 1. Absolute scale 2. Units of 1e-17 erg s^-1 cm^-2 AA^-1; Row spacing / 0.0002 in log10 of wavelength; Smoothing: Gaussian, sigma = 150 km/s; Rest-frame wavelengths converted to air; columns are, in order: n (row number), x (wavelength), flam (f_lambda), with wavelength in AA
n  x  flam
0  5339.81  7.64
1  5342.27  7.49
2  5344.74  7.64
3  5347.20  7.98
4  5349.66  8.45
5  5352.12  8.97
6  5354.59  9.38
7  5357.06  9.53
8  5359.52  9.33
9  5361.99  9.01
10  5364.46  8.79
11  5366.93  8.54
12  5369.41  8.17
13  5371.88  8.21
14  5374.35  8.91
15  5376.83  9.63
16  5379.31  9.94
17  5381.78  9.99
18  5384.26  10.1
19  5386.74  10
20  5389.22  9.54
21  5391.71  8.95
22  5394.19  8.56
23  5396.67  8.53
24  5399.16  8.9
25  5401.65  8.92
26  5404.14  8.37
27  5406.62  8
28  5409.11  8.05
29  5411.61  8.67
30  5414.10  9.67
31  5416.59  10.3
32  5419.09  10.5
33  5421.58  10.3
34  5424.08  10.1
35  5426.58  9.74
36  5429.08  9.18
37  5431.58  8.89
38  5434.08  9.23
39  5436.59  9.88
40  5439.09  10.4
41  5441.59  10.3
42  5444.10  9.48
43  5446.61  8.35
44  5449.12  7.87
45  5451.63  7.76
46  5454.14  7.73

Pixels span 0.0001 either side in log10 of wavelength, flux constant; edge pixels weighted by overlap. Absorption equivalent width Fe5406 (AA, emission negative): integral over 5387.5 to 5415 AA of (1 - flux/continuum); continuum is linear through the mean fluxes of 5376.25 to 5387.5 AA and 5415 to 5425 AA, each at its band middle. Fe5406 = 3.7 AA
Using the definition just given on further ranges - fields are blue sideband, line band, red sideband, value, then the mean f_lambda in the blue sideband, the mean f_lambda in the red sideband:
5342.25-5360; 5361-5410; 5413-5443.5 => 1.2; 8.64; 9.87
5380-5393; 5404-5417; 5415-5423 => 1.8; 9.72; 10.3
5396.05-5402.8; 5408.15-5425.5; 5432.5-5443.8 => -0.7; 8.8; 9.88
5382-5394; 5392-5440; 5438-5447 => 2.0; 9.58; 9.74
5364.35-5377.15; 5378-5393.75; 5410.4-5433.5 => -1.3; 8.63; 9.7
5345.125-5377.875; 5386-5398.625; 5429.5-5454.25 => -0.2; 8.8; 9.05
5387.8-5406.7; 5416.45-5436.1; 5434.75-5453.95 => -1.7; 8.78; 9.07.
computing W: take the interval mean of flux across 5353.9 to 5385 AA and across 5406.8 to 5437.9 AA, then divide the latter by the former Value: 1.03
